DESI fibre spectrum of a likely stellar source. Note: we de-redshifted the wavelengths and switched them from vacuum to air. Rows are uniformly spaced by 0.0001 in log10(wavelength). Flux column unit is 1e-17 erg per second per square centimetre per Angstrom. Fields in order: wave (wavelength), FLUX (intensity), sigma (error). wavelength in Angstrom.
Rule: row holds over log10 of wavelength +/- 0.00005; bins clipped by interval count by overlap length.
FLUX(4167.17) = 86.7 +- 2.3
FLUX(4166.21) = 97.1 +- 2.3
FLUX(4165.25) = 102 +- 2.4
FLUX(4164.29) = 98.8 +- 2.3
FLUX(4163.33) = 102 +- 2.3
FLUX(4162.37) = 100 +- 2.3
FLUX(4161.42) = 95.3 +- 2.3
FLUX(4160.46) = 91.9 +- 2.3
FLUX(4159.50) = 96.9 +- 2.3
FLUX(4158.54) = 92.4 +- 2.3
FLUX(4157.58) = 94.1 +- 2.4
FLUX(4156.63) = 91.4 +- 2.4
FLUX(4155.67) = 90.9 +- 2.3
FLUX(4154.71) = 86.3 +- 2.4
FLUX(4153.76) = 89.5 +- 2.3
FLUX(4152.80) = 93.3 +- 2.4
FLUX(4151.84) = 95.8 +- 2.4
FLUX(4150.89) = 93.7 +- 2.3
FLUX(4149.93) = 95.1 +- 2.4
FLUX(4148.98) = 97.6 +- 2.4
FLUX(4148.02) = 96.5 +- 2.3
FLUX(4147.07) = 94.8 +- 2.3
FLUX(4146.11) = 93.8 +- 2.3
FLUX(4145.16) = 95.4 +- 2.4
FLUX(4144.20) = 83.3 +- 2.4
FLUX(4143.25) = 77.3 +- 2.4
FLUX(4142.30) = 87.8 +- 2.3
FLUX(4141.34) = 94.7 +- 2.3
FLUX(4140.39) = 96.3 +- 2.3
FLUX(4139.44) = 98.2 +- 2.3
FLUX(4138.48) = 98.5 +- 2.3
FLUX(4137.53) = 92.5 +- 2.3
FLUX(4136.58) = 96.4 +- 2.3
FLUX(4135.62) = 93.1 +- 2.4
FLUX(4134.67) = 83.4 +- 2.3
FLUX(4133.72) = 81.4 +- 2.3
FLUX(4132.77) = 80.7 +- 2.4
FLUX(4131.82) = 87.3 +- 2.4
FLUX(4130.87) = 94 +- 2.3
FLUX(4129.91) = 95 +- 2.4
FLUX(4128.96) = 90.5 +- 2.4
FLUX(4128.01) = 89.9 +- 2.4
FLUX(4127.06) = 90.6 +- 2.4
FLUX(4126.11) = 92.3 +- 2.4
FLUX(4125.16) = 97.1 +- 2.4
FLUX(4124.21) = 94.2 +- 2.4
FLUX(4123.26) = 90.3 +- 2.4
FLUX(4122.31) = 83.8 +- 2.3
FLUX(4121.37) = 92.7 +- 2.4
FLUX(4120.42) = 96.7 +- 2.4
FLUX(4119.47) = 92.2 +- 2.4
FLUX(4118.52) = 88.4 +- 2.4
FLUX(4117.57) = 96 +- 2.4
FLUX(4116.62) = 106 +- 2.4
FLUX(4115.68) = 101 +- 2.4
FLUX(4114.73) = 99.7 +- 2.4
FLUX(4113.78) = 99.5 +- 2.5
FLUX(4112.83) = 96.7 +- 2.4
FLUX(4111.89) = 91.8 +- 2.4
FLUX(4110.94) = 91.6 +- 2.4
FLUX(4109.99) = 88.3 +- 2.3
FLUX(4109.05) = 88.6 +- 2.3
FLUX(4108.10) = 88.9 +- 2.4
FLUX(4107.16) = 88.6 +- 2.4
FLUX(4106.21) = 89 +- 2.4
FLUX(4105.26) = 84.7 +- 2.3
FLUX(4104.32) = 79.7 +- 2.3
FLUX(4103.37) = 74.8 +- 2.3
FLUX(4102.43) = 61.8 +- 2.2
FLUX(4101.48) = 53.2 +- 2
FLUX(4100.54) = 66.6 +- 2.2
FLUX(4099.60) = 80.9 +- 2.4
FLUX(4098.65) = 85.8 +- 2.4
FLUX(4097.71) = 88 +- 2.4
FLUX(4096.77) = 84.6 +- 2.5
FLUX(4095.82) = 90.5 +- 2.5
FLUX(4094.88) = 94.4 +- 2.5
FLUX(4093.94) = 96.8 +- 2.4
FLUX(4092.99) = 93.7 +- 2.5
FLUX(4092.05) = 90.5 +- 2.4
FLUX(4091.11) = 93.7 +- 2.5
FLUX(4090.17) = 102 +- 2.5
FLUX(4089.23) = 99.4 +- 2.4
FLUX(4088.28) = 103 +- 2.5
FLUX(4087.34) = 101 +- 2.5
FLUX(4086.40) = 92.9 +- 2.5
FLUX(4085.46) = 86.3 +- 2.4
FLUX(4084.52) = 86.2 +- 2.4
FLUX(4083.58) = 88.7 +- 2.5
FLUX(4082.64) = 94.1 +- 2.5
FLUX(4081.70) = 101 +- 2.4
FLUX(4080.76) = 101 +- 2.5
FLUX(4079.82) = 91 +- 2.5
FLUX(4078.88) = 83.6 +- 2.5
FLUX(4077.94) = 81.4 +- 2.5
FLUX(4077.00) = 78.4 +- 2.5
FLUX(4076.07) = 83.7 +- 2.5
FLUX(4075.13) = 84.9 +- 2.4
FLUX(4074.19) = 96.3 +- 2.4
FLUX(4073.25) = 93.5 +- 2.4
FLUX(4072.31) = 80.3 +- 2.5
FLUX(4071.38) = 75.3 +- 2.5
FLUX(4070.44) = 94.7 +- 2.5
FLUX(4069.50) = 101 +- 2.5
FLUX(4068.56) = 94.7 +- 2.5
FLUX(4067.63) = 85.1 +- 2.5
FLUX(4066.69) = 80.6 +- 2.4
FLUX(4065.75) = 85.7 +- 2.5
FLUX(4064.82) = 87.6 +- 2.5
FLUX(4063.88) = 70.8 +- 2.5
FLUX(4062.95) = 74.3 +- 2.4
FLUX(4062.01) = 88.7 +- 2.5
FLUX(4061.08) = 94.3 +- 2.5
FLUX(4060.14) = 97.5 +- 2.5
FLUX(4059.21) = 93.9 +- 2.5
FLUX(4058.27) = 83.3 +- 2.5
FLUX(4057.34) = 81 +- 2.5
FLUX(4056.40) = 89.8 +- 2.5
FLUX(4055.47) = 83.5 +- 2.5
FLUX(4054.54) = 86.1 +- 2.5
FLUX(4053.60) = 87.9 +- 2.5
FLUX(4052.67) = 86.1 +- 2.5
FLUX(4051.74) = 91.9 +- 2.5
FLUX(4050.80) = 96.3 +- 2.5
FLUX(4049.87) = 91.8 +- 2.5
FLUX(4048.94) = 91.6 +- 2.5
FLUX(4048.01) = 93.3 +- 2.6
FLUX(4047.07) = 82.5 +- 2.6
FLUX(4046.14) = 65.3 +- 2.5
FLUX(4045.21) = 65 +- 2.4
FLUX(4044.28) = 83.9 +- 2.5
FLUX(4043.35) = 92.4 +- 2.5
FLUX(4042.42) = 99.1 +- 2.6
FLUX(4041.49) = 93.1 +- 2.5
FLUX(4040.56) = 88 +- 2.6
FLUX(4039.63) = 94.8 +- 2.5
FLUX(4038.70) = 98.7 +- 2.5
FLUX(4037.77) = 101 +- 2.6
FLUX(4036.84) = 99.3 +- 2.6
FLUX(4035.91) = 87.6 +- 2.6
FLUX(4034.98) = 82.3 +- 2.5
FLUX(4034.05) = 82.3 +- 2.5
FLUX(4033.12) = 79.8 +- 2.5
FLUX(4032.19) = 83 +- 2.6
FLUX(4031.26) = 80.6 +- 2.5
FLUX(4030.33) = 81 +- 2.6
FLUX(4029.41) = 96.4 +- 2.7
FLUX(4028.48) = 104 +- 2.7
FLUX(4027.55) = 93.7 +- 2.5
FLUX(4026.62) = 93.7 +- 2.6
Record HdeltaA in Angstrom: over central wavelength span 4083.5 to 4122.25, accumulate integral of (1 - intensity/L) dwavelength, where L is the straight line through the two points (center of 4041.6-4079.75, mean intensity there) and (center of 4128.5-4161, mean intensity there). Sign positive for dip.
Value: -0.2 Angstrom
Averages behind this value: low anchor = 86.5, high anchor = 91.7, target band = 89.6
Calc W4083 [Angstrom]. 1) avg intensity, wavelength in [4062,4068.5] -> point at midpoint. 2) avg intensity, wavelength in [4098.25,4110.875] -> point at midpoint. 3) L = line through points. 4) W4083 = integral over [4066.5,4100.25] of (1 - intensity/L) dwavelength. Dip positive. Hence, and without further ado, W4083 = -3.9 Angstrom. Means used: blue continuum 82.2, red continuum 79.6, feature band 90.5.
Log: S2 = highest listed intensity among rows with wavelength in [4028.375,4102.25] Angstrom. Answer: 104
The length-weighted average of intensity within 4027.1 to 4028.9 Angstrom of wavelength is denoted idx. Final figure 98.6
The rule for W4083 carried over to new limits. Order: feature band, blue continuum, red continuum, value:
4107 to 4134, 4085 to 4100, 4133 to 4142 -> 0.04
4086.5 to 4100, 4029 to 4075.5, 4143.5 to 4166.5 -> -0.45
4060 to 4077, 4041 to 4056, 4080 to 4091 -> 0.92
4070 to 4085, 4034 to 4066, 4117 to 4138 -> 0.09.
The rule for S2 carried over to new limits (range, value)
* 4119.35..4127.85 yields 97.1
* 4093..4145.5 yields 106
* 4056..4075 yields 101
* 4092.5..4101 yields 96.8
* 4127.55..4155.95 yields 98.5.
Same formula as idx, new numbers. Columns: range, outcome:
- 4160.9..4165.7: 99.6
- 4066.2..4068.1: 82.9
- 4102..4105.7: 75.4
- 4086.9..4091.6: 99.7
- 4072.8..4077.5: 87.3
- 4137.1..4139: 95.4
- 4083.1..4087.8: 91.1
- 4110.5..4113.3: 93.5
